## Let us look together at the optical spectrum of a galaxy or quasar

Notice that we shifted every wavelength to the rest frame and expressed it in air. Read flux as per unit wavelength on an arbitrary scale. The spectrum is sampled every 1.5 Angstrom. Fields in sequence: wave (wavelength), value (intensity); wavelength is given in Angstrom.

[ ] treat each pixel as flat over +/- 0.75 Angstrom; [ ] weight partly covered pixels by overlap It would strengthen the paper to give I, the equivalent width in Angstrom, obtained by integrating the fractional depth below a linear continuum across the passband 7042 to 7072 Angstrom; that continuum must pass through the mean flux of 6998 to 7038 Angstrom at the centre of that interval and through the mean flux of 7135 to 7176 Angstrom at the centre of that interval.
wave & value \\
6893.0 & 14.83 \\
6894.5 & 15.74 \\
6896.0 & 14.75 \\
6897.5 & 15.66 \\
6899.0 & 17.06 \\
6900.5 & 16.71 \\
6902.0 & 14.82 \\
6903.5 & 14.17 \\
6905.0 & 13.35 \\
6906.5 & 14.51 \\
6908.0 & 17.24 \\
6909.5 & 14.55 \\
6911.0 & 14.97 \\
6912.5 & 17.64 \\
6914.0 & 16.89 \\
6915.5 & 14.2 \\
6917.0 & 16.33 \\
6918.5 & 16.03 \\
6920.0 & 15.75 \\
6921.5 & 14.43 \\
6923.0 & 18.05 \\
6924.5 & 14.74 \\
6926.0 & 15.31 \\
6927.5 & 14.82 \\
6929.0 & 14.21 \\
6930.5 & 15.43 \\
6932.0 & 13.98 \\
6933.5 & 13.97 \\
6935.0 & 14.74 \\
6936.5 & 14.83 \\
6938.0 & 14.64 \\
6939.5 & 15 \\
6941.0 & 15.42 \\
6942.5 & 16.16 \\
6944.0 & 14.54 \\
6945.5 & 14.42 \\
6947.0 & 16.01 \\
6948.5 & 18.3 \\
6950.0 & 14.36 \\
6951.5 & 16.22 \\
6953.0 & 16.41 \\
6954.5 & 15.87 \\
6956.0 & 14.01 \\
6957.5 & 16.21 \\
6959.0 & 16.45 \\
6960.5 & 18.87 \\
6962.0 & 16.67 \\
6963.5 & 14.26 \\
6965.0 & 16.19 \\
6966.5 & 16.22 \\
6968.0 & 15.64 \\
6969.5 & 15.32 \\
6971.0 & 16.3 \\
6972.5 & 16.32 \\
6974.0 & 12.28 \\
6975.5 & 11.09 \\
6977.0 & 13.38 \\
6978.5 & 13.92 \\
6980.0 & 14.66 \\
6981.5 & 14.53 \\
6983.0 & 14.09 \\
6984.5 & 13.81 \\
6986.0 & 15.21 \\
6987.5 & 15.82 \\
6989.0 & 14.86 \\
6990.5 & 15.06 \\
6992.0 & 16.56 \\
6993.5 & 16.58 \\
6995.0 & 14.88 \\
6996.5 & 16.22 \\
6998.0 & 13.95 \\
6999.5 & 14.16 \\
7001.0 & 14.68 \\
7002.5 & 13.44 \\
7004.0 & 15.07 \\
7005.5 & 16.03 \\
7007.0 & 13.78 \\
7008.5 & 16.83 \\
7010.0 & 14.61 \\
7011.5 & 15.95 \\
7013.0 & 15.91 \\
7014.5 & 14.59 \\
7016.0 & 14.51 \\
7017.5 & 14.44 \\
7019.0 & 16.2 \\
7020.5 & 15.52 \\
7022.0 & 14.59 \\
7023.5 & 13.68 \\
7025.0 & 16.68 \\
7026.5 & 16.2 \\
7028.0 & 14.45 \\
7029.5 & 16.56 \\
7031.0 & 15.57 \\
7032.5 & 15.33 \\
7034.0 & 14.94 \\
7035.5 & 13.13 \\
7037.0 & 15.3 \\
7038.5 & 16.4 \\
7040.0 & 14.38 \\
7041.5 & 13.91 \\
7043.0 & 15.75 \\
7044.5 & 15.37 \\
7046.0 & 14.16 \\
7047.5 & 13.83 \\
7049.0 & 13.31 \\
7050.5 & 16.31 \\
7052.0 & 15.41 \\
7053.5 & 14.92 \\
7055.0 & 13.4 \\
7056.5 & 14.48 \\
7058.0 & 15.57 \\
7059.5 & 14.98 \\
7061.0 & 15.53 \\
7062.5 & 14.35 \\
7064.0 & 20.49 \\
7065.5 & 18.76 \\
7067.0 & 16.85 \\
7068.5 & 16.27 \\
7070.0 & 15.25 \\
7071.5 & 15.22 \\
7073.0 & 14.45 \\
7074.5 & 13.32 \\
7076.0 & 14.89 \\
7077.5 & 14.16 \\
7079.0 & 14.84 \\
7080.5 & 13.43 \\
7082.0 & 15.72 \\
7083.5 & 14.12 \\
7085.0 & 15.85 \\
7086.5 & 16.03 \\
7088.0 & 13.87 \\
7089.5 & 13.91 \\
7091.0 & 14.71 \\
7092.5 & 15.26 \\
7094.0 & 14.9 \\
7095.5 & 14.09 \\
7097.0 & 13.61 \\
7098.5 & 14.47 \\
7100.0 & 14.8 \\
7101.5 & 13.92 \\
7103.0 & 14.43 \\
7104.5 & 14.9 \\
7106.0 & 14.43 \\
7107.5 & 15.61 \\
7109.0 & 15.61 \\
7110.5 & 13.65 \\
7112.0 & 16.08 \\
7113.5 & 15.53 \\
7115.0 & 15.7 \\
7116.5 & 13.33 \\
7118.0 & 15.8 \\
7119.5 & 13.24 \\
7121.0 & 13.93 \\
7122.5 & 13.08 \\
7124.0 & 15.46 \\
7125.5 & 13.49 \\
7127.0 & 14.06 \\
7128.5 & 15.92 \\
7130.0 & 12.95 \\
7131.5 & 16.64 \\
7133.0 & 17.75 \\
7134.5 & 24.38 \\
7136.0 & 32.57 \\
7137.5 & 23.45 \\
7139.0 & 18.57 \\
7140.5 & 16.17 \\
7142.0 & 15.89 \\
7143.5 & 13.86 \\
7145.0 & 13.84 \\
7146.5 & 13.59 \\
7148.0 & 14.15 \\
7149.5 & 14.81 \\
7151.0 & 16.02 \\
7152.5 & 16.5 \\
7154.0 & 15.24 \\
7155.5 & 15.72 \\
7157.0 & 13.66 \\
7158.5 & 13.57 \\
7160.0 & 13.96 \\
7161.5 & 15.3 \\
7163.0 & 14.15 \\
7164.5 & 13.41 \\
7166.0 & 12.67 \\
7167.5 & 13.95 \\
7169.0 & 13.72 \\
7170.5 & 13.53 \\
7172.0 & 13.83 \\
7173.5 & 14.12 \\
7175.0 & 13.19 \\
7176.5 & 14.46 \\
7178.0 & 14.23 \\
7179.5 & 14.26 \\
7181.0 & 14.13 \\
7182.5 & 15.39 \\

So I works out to -0.56 Angstrom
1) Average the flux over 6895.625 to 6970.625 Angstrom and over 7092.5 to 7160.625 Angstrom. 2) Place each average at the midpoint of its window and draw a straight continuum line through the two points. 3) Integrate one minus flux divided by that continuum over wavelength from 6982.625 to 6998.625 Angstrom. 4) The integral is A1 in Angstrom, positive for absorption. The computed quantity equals 0.4 Angstrom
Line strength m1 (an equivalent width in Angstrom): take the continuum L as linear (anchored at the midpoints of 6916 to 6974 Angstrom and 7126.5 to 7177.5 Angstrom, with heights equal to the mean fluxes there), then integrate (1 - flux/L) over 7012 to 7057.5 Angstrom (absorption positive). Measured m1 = 1.9 Angstrom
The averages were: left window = 15.5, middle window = 15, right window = 15.8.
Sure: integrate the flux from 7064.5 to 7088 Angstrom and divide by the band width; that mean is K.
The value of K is 15.3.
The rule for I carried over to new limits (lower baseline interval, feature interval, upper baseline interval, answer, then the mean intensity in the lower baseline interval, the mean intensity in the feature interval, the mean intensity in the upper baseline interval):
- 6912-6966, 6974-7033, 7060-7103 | 1.69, 15.6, 14.9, 15.1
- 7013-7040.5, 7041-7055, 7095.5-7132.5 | 0.29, 15.2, 14.7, 14.6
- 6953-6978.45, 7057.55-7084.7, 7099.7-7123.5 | -1.17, 15.3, 15.5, 14.6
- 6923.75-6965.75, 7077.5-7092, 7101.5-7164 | 0.89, 15.4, 14.7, 15.7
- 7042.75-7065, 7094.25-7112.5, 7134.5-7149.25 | 2.47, 15.2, 14.6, 18.2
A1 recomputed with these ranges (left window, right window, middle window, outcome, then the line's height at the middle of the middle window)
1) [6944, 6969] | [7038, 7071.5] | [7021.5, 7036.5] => 0.4 Angstrom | 15.6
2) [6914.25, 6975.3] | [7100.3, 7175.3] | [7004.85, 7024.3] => 0.4 Angstrom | 15.4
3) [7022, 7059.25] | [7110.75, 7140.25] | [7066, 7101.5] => 2.5 Angstrom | 15.9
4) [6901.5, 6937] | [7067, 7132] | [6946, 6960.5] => -1.0 Angstrom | 15.1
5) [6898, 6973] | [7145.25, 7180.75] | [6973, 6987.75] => 1.4 Angstrom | 15.3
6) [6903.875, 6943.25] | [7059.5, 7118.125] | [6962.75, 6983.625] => 0.9 Angstrom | 15.2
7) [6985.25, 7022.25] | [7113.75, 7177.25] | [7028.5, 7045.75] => 0.2 Angstrom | 15.3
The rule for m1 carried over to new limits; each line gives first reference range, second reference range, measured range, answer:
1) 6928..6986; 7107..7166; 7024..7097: 1.8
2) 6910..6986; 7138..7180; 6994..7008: 0.3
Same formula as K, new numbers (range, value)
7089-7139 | 15.9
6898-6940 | 15.3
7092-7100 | 14.5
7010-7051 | 15.1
